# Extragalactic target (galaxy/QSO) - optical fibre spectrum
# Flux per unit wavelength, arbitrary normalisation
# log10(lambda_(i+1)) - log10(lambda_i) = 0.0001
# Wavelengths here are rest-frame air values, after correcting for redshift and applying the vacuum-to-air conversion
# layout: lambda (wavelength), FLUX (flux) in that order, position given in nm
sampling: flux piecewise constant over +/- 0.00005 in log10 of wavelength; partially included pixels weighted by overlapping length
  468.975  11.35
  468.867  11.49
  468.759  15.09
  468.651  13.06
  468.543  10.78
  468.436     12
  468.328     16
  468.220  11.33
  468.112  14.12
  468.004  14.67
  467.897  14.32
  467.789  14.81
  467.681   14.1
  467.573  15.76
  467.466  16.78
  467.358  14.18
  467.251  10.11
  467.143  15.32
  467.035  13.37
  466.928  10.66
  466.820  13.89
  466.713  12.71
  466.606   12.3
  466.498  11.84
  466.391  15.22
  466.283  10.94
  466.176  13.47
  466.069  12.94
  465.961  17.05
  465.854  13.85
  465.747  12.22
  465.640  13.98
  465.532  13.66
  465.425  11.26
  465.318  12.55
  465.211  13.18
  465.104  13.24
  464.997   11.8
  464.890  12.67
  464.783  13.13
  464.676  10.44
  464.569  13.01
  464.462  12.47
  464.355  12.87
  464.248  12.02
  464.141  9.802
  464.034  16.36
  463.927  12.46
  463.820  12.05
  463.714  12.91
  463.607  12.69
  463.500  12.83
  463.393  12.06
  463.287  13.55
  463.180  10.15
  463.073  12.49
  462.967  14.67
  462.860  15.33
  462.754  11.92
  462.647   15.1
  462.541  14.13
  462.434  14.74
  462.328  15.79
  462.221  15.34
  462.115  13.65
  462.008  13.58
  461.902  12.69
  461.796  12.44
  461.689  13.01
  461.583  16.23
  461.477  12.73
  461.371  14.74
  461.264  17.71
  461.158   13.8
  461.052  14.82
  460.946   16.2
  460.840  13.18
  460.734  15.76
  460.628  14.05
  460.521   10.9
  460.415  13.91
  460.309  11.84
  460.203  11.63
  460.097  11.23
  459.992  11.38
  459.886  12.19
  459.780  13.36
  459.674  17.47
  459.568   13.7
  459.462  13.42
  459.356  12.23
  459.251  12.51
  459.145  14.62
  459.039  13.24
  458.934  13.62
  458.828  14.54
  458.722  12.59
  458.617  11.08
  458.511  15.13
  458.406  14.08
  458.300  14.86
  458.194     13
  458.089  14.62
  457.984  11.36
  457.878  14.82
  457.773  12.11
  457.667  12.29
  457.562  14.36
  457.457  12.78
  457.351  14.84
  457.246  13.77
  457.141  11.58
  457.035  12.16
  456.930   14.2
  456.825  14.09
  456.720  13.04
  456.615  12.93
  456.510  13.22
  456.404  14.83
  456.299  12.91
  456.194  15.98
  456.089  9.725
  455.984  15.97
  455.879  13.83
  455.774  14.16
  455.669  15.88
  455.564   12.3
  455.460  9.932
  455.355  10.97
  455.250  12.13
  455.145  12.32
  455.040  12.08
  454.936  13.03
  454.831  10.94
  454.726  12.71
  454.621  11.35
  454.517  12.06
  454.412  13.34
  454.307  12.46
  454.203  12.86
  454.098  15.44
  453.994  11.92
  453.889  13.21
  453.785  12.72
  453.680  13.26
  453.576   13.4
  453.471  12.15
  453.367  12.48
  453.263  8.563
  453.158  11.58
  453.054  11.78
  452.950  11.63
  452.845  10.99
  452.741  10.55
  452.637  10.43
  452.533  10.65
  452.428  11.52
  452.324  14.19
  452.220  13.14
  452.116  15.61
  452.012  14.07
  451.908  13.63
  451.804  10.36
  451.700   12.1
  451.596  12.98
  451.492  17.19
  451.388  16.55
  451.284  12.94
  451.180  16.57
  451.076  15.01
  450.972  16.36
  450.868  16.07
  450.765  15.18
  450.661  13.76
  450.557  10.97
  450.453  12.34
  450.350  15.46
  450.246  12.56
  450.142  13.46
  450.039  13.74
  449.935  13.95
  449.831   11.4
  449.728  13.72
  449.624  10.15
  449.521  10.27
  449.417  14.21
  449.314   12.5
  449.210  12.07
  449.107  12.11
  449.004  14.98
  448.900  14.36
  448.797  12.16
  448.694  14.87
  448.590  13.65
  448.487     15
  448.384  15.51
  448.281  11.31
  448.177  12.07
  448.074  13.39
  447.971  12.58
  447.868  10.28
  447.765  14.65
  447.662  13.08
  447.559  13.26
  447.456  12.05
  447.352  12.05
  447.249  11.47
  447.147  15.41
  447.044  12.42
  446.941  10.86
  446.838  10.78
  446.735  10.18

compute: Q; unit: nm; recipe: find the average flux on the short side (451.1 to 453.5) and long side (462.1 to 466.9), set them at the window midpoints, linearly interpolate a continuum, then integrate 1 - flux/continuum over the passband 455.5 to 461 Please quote -0.23 nm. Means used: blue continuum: 12.7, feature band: 13.4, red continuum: 13.1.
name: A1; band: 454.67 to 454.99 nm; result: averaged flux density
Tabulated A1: 12.2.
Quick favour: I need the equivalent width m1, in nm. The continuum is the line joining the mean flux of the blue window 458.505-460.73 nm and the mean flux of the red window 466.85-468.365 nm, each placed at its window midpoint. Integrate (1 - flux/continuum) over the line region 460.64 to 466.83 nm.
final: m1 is 0.05 nm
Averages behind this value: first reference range 13.1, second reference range 13.9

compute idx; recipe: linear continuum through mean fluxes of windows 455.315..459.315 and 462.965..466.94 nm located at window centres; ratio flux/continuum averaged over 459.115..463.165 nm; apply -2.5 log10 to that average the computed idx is -0.06 mag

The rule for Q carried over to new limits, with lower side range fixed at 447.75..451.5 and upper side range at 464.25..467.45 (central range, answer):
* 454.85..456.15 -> 0.06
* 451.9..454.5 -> 0.19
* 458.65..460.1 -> -0.02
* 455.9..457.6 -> -0.03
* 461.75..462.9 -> -0.09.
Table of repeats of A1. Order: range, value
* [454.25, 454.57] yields 12.6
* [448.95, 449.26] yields 13.1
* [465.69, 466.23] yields 13.9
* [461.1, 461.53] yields 14.7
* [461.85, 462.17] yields 13.3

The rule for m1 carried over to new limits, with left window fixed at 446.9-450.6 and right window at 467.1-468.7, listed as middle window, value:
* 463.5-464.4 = 0.06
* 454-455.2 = 0.06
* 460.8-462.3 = -0.09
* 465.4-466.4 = 0.02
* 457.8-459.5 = -0.01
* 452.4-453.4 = 0.16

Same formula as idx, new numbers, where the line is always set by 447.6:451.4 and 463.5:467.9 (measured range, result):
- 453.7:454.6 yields 0.034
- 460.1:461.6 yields -0.059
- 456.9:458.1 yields 0.010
